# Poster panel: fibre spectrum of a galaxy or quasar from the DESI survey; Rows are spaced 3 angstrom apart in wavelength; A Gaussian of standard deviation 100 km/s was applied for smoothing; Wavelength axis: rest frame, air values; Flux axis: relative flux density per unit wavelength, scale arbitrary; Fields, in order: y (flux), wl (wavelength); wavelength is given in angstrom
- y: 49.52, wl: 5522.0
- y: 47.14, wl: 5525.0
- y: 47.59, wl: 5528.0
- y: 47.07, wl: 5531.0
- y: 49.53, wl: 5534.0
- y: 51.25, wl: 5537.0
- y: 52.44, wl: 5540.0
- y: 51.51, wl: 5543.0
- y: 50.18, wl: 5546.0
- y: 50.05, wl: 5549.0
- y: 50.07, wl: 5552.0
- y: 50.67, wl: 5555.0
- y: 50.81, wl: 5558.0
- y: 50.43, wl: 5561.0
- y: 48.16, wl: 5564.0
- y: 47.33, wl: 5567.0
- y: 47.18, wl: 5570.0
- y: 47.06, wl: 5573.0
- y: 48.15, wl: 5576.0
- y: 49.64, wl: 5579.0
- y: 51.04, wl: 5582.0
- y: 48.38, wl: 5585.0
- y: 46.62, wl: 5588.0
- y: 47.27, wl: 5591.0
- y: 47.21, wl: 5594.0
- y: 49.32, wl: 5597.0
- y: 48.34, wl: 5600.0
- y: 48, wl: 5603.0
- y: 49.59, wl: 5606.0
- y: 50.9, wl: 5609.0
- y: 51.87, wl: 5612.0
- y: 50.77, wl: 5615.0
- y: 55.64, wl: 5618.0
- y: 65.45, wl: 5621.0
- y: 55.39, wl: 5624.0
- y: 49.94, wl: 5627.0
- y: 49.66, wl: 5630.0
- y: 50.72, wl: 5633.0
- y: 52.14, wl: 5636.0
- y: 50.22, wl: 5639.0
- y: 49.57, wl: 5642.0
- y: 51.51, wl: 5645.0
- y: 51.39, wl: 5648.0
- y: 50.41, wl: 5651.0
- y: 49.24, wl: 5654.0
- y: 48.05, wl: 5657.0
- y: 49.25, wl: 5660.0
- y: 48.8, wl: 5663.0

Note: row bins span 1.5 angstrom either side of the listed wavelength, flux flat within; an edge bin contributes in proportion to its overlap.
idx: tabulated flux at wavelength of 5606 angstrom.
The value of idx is 49.59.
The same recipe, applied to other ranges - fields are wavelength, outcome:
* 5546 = 50.18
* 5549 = 50.05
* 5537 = 51.25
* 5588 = 46.62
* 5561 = 50.43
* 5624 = 55.39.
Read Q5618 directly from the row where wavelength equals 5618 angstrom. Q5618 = 55.64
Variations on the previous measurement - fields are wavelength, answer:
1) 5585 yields 48.38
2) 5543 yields 51.51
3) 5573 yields 47.06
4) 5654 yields 49.24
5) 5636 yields 52.14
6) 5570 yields 47.18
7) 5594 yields 47.21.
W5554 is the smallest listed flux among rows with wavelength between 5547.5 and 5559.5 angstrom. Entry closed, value 50.05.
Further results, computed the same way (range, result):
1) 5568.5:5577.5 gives 47.06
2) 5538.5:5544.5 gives 51.51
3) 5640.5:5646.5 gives 49.57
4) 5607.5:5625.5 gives 50.77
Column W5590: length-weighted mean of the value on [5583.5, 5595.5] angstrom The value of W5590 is 47.4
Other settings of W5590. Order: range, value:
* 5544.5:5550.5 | 50.1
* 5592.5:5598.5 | 48.3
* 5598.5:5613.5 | 49.7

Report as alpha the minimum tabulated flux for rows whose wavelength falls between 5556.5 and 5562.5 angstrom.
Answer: 50.43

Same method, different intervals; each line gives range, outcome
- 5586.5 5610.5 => 46.62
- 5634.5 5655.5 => 49.24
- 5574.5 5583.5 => 48.15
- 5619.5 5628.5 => 49.94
